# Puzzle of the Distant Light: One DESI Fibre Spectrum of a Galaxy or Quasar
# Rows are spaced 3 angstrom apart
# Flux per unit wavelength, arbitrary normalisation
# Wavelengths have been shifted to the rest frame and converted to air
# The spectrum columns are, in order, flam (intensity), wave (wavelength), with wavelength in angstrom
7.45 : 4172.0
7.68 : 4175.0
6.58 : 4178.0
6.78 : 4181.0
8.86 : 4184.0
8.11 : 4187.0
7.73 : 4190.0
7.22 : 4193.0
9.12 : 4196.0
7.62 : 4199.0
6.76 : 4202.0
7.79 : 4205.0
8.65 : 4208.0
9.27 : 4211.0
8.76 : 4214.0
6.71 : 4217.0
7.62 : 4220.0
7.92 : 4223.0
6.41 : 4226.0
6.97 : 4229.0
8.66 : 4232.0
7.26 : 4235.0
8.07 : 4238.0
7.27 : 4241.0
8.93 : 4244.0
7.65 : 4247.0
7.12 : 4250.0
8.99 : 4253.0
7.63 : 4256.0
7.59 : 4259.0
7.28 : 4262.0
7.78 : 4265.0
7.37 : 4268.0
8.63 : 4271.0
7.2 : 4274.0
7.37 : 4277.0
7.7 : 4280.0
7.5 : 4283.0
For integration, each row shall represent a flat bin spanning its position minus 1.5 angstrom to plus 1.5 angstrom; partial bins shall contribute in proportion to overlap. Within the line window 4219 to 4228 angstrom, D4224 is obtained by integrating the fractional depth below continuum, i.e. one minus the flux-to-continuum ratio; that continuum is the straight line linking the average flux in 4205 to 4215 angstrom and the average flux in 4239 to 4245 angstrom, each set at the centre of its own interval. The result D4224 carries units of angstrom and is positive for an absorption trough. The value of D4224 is 1.2 angstrom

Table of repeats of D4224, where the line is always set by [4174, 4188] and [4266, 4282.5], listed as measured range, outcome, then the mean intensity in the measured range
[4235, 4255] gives -0.8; 7.94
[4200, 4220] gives -0.9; 7.95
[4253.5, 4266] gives -0.1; 7.68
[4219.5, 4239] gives 0.2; 7.54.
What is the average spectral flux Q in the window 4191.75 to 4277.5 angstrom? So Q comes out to 7.79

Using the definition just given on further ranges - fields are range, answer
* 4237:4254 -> 7.97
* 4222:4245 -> 7.65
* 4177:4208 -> 7.72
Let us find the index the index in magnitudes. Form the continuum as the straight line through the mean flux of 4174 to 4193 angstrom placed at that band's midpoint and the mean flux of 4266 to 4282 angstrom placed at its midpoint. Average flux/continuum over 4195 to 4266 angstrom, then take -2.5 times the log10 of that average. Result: -0.03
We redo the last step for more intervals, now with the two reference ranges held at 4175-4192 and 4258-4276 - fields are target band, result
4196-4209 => -0.03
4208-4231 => -0.02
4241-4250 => -0.04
